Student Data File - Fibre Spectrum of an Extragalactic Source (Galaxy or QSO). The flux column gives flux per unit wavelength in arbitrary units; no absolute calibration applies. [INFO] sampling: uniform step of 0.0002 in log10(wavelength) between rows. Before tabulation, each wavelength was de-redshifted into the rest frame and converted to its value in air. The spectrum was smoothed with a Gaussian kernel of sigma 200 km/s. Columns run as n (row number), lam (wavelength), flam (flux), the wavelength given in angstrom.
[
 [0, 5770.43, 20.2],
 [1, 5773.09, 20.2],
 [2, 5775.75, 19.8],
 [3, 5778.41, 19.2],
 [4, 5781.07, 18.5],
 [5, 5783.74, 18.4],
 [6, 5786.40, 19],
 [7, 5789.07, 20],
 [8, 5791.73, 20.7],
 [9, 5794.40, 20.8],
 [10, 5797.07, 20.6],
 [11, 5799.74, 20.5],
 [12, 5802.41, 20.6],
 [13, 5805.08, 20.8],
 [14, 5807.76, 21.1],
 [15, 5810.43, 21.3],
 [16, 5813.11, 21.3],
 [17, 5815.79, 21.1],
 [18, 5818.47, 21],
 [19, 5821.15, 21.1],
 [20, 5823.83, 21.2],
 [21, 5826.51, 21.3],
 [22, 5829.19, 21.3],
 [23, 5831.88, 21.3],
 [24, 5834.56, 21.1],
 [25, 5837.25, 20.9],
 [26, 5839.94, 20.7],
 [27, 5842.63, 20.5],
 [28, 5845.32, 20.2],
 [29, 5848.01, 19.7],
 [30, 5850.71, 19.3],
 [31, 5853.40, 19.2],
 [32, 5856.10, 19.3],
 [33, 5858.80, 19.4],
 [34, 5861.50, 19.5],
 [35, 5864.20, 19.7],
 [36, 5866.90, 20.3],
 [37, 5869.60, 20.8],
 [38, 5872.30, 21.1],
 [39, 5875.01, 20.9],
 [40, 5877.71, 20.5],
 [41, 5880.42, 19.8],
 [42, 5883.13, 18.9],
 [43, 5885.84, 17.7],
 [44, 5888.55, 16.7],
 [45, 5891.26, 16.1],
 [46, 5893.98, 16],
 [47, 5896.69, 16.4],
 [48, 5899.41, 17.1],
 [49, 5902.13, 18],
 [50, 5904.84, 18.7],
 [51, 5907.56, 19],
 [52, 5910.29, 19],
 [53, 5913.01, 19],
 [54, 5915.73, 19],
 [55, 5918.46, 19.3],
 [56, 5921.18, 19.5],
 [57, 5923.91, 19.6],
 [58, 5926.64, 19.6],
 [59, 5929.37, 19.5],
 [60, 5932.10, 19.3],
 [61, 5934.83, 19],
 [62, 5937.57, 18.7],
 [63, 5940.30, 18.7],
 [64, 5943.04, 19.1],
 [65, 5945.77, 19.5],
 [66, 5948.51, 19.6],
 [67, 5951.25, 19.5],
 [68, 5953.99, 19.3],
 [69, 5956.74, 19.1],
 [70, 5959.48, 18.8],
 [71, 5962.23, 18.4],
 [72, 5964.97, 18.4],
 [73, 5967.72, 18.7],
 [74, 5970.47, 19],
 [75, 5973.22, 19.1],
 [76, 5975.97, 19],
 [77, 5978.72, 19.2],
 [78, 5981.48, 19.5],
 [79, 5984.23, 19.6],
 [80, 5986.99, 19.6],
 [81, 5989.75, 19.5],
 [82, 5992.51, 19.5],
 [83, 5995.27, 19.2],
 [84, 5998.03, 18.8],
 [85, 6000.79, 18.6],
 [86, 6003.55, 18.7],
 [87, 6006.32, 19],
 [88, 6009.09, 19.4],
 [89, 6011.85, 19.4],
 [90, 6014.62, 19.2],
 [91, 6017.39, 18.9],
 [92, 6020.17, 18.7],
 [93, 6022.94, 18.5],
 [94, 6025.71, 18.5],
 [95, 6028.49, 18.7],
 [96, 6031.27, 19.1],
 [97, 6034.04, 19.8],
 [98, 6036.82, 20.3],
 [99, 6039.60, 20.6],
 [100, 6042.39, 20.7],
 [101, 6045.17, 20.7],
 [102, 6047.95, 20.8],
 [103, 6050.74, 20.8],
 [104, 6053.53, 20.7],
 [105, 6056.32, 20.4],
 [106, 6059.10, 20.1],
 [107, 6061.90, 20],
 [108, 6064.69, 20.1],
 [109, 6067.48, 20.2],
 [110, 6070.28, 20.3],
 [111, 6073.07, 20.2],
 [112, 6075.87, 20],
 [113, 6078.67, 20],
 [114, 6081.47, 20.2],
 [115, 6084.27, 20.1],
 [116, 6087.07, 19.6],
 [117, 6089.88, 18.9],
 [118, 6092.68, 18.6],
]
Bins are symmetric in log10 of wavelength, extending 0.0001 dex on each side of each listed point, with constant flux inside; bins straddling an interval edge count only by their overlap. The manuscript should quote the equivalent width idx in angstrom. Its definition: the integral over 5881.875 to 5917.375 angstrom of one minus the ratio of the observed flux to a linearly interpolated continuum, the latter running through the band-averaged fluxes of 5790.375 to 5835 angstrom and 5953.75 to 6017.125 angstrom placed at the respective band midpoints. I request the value 3.91 angstrom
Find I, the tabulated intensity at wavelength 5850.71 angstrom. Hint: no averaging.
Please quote 19.3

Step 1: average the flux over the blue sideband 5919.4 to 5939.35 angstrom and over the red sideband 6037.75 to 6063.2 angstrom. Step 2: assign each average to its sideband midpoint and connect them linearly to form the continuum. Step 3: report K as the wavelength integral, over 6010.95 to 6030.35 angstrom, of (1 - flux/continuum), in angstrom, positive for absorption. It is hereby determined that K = 1.3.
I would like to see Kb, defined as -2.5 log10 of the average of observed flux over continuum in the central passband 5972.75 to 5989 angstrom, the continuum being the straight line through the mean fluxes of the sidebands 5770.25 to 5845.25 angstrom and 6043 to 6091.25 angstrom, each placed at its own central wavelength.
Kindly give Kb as 0.052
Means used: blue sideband 20.5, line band 19.3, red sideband 20.2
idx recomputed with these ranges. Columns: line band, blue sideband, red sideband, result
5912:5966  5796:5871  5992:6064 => 2.4 angstrom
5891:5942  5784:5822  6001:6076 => 4.2 angstrom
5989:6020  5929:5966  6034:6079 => 1.0 angstrom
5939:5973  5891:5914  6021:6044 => -1.0 angstrom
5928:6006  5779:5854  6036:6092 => 4.7 angstrom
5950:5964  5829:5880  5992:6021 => 0.3 angstrom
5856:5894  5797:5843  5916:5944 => 1.7 angstrom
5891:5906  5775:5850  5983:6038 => 2.1 angstrom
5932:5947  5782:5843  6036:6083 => 1.1 angstrom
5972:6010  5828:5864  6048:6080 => 2.0 angstrom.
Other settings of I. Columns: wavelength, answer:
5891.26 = 16.1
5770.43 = 20.2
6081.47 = 20.2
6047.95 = 20.8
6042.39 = 20.7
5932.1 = 19.3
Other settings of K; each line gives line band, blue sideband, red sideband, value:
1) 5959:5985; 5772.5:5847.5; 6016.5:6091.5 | 1.5 angstrom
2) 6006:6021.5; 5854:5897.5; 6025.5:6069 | 0.6 angstrom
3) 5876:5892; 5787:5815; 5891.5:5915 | 0.0 angstrom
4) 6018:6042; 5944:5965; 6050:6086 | 0.6 angstrom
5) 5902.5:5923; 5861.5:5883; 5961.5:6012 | 0.9 angstrom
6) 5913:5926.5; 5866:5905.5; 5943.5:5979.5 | -0.4 angstrom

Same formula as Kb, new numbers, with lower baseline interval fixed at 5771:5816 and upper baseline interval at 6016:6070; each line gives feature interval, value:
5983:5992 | 0.02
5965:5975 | 0.06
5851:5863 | 0.04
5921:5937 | 0.04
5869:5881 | -0.03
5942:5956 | 0.03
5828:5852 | -0.02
